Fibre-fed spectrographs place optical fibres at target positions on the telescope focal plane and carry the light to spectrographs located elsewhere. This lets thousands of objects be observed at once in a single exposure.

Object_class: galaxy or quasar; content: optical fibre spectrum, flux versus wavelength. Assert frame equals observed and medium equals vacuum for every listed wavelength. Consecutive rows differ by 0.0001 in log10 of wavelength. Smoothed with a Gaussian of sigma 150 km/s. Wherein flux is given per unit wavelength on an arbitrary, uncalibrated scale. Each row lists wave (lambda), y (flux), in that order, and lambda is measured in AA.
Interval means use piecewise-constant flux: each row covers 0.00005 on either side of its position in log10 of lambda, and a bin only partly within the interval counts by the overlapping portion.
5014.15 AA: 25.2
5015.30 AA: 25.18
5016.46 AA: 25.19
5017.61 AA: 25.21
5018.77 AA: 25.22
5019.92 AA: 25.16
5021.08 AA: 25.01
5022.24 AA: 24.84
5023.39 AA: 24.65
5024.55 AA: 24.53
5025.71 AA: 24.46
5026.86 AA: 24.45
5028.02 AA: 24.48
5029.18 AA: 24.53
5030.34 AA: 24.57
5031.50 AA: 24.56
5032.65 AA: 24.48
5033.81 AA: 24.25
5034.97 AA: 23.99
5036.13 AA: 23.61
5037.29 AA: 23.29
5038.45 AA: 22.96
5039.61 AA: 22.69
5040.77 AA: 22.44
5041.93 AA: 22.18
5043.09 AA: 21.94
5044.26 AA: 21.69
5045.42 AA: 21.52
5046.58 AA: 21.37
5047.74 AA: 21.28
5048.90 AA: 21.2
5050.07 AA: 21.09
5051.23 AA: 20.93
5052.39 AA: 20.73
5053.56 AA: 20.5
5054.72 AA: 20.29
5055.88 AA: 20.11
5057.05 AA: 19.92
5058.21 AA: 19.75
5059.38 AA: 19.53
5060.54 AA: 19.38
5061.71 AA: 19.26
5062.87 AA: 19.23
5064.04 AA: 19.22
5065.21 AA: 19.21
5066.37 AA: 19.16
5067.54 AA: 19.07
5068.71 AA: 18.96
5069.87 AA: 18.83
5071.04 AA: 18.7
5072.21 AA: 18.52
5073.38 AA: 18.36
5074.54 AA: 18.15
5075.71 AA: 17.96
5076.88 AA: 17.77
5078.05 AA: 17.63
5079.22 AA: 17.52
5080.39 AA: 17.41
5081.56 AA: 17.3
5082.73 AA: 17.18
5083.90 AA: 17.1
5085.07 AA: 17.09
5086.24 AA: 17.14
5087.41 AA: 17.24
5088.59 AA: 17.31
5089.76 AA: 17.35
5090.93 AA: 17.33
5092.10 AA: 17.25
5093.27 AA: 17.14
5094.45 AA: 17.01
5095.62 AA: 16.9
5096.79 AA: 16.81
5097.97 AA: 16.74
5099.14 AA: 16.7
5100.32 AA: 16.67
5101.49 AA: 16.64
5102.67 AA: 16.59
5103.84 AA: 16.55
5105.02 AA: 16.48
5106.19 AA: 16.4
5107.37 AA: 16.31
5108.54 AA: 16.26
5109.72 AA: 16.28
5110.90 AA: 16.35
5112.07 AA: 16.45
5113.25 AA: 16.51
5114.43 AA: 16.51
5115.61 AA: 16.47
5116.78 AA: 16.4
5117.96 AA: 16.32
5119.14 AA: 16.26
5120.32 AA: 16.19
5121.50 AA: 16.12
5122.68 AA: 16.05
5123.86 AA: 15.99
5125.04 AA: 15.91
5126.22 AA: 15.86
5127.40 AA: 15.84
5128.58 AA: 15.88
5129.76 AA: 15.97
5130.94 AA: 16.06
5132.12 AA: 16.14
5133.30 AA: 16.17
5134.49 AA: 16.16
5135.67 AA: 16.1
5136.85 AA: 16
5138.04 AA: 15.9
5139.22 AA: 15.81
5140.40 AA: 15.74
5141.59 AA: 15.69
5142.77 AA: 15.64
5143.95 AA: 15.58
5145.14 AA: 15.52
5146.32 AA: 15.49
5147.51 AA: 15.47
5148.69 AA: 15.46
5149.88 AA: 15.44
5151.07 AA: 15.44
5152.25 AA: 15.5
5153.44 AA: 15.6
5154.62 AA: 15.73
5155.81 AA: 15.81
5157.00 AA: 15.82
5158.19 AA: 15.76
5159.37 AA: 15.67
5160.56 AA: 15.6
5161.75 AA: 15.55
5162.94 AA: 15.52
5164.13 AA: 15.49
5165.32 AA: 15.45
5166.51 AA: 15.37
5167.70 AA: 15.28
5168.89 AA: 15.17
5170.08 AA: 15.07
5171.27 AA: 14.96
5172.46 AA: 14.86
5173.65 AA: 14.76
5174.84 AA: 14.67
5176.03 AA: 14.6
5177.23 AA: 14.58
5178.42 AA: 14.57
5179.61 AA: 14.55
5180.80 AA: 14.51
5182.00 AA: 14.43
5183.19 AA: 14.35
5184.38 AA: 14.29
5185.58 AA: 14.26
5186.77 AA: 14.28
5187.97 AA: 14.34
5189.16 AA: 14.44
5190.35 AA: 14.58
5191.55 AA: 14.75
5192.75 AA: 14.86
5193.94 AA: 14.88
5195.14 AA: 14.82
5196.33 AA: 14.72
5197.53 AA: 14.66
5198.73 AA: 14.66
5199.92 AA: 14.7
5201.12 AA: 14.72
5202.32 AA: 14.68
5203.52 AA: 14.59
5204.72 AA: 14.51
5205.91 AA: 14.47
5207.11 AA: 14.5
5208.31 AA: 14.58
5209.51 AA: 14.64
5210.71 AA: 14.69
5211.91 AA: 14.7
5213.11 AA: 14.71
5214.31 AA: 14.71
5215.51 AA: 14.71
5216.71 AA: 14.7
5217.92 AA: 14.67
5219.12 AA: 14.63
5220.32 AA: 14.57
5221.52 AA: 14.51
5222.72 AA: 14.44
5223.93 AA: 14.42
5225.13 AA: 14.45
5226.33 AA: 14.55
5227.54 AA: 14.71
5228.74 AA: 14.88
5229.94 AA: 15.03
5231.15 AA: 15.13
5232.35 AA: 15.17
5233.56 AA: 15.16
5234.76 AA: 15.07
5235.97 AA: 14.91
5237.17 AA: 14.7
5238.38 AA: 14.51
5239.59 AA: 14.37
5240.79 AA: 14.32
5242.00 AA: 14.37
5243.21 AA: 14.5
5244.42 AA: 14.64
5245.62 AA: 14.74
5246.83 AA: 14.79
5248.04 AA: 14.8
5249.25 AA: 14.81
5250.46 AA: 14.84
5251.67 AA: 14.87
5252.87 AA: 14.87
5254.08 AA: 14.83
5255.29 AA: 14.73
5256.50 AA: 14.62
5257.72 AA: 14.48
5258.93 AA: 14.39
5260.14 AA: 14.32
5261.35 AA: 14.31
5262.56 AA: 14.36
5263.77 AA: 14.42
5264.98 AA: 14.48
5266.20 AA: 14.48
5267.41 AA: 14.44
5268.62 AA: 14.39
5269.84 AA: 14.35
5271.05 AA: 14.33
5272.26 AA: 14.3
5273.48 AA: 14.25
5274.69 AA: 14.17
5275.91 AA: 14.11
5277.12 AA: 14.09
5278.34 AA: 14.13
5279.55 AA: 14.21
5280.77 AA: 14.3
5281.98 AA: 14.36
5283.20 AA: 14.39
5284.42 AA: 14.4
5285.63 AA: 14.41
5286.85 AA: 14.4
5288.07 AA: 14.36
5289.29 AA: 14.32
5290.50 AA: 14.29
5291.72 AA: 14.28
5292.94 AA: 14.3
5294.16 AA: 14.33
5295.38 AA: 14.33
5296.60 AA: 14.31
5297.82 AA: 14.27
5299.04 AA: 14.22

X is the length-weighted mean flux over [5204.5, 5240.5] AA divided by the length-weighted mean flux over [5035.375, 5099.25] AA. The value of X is 0.76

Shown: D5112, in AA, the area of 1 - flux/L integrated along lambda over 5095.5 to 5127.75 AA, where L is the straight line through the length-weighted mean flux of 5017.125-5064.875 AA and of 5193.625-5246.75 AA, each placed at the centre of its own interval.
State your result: 4.98 AA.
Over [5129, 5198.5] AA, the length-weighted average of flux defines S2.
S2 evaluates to 15.2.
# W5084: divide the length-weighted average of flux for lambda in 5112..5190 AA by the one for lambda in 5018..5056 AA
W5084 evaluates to 0.7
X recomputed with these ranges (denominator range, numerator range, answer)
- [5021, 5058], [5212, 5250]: 0.65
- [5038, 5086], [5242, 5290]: 0.74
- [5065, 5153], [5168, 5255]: 0.88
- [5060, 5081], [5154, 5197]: 0.81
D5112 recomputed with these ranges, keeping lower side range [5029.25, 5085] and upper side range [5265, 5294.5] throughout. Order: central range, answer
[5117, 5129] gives 1.62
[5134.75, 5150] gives 1.98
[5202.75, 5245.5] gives 3.11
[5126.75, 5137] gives 1.28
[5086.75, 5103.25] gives 2.01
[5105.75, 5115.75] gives 1.33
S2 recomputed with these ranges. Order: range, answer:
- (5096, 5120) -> 16.5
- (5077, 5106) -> 17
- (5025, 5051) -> 23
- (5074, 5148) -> 16.5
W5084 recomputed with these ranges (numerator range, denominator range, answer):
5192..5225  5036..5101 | 0.77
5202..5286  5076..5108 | 0.86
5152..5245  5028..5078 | 0.71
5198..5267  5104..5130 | 0.90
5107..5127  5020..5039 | 0.67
